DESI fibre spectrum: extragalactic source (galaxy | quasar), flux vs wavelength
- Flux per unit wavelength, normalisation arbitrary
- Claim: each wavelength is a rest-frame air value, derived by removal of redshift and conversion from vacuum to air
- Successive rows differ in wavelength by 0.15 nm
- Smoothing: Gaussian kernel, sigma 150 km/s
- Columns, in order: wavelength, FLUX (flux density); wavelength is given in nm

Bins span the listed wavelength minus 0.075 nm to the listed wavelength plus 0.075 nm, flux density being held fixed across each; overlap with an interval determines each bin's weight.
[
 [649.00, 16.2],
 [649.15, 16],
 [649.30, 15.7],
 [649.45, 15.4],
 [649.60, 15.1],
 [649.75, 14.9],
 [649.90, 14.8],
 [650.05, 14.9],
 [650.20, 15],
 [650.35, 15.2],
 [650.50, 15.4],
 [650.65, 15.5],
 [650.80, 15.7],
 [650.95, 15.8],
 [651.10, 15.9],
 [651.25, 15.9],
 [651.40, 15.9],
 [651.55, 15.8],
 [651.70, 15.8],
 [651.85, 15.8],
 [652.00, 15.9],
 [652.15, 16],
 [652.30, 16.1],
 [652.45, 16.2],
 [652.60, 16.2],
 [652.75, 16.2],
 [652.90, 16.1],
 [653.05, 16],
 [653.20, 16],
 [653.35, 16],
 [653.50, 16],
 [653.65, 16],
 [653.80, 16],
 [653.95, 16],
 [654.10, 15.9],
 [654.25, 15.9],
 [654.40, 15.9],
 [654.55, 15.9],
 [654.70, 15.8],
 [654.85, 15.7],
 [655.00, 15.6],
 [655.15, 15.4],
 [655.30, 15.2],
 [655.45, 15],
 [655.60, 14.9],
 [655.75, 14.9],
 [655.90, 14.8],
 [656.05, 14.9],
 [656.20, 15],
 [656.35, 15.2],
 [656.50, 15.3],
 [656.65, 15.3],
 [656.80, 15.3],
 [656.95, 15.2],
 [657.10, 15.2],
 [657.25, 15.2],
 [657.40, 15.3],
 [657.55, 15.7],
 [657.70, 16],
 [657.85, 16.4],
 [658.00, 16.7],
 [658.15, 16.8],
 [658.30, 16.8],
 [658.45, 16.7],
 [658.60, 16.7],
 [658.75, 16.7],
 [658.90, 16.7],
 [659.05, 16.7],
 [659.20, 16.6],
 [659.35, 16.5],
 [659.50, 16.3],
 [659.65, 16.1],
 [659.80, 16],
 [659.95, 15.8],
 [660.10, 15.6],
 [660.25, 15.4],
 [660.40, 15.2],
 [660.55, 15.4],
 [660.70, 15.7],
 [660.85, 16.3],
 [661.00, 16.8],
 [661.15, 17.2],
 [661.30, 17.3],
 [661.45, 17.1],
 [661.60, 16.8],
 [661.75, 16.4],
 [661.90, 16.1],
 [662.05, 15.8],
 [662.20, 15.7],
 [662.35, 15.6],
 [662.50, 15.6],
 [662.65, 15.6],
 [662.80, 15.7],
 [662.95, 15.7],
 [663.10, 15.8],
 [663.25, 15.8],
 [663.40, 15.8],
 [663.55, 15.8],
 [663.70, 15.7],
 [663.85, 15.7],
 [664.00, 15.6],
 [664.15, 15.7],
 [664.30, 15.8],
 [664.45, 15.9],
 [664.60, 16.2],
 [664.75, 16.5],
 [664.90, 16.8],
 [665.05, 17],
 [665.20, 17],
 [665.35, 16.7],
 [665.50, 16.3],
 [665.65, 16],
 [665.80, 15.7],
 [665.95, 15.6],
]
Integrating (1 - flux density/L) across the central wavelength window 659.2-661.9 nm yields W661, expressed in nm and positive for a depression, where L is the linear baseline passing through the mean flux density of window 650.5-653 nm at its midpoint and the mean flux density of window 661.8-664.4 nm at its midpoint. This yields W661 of -0.08 nm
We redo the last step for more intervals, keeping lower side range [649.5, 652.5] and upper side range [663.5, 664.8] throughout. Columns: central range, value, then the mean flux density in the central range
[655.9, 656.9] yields 0.035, 15.1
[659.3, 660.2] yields -0.014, 16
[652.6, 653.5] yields -0.026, 16.1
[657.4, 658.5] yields -0.044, 16.4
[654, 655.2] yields -0.009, 15.8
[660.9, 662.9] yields -0.058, 16.3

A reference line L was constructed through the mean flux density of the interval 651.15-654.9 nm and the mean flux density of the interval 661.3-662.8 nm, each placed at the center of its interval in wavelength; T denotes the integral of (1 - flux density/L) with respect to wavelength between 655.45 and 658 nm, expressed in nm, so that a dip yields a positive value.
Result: 0.11 nm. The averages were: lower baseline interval 16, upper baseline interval 16.1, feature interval 15.3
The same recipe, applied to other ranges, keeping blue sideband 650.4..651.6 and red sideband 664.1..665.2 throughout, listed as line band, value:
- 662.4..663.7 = 0.043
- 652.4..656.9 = 0.077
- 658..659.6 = -0.057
